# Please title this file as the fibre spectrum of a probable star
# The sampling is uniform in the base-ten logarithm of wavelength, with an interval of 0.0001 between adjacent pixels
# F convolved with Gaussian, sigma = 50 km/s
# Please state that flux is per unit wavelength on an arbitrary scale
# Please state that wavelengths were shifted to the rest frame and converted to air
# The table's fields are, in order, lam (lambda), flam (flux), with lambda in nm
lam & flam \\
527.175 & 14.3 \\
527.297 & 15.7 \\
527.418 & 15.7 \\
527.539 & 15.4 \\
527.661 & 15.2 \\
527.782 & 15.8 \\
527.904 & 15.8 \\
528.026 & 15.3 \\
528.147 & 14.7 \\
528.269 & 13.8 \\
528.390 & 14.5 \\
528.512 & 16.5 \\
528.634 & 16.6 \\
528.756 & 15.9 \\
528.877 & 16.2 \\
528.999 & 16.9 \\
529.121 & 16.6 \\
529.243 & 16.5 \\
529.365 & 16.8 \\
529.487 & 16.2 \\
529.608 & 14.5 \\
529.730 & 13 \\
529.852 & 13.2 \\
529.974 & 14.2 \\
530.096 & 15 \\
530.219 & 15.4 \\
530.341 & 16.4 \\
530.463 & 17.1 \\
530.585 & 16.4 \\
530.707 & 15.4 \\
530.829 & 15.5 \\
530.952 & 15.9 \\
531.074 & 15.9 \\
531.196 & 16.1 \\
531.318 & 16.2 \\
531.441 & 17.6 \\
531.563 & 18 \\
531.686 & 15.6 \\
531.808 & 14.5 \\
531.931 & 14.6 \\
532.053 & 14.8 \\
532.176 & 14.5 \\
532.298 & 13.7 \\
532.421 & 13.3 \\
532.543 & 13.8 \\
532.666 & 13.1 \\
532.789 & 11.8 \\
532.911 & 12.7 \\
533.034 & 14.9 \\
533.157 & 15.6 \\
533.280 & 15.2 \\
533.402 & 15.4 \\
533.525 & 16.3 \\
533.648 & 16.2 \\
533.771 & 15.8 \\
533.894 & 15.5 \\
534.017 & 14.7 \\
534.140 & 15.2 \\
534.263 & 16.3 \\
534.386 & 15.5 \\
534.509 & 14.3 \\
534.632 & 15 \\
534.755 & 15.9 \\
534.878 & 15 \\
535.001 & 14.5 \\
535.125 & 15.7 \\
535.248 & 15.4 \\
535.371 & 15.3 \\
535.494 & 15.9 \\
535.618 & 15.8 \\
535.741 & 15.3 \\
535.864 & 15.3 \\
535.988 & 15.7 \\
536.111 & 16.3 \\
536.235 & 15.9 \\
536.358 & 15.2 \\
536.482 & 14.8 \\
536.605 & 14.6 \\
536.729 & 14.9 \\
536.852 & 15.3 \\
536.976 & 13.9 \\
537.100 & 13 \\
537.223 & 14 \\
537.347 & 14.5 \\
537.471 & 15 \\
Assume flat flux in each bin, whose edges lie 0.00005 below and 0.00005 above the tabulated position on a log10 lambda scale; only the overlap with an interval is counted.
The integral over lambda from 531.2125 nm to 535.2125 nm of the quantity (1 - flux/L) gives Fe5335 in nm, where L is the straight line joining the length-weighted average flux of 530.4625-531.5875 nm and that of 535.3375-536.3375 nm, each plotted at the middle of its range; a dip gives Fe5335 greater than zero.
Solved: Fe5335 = 0.24 nm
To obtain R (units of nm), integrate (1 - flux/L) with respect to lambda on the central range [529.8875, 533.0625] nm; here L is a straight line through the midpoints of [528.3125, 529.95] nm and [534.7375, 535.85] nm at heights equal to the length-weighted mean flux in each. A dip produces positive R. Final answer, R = 0.092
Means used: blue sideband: 15.6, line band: 15.1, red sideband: 15.4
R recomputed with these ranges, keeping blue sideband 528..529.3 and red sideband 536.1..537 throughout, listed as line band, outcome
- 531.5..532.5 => 0.041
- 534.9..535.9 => -0.013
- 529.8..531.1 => 0.011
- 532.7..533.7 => 0.044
